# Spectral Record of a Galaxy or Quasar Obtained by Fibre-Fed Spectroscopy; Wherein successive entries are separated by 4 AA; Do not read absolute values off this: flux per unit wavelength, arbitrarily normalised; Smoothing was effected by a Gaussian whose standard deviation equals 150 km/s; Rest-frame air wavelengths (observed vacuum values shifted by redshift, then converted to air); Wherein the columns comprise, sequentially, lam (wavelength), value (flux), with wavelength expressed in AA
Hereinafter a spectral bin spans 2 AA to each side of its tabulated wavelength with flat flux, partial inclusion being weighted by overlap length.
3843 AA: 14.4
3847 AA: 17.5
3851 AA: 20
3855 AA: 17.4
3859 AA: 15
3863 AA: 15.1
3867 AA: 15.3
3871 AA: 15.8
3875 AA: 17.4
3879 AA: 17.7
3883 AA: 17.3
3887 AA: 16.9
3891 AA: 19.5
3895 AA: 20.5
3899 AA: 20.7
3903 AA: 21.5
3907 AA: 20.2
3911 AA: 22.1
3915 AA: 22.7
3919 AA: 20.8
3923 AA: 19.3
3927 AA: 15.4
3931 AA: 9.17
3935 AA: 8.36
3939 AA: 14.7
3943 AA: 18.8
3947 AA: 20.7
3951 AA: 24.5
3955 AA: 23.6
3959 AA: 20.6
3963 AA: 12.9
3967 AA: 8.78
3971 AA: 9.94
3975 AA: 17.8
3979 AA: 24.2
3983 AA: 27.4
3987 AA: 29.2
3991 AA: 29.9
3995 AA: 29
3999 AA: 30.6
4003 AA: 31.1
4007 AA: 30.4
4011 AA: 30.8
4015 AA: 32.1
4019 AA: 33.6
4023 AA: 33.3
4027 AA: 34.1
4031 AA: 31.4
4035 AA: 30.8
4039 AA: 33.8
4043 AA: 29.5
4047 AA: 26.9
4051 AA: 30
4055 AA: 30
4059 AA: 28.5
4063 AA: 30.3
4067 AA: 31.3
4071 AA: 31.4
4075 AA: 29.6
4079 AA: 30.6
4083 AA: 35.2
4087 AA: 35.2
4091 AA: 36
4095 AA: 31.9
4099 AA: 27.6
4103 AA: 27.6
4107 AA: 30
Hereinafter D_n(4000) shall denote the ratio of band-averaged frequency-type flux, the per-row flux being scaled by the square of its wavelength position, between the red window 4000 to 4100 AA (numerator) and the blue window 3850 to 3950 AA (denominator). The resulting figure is 1.91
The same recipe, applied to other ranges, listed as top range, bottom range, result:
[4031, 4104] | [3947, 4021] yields 1.30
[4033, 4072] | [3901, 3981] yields 1.80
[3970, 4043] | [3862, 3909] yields 1.70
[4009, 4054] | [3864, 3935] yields 1.86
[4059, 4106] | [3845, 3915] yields 1.89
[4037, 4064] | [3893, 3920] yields 1.51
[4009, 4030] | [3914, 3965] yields 1.92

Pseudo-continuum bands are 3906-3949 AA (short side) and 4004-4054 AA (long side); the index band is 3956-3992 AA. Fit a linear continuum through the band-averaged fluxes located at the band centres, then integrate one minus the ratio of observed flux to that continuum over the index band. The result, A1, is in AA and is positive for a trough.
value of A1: 6.2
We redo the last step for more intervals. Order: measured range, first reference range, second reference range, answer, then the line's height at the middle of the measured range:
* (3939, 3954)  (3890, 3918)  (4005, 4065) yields 2.3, 24.3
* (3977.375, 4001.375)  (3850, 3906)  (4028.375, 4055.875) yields -1.9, 26.4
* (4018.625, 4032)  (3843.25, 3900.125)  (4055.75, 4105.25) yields -2.7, 27.6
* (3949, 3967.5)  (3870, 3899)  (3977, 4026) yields 4.9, 25.8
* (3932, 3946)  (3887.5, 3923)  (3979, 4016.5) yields 5.8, 24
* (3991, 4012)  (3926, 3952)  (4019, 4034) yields -1.8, 28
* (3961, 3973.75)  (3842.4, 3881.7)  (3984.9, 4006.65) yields 7.6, 27.2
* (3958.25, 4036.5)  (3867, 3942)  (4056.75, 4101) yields -3.1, 25.1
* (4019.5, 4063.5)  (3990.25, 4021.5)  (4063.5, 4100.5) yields 0.9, 31.5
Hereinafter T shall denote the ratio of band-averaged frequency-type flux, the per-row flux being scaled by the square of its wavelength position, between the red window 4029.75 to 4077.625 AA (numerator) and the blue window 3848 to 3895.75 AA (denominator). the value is 1.9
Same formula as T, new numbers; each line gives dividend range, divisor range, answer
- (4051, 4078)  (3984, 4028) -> 1.00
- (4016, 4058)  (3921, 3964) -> 1.91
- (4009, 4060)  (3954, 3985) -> 1.79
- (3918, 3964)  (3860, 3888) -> 1.10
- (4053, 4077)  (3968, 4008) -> 1.23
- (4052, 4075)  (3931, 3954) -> 1.89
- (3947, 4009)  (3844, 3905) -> 1.38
